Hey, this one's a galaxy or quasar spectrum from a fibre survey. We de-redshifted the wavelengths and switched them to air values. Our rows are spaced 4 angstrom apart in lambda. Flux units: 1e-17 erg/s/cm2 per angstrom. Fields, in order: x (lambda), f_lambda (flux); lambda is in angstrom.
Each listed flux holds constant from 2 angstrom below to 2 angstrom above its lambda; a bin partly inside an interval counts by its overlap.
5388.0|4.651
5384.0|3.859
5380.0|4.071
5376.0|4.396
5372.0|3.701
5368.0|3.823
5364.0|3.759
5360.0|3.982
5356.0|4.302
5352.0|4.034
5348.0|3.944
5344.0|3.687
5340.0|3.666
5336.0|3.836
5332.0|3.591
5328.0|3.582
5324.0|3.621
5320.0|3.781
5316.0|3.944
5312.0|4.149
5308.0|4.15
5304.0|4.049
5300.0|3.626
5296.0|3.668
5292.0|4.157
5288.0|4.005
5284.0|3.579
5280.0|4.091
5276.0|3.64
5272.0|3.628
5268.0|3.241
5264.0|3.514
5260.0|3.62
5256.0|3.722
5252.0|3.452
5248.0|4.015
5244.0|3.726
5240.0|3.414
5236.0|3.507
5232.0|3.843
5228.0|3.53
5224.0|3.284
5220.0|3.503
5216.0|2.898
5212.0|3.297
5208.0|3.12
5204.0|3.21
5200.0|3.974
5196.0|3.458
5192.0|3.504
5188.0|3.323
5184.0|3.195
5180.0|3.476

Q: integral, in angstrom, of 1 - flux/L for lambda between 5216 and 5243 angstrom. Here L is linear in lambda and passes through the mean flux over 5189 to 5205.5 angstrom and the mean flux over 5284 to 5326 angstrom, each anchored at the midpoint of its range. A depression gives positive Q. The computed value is 1.2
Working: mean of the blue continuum 3.53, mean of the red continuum 3.9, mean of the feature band 3.48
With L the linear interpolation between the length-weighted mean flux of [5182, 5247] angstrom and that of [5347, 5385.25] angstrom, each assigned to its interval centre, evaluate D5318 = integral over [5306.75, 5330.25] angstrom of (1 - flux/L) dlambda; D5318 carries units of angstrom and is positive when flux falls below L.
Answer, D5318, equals -0.3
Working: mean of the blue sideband 3.43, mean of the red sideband 3.99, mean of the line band 3.86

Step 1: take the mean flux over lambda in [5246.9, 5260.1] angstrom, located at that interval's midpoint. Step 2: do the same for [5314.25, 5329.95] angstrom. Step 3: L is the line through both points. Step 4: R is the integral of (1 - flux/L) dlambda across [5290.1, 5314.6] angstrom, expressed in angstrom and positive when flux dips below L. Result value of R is -1.6 angstrom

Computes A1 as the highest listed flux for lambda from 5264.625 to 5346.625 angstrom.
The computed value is 4.157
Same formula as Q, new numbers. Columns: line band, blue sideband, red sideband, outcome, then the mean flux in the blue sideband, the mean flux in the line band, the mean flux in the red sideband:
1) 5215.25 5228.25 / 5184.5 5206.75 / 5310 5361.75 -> 0.8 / 3.46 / 3.31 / 3.85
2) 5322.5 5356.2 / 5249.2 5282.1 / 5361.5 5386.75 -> 0.6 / 3.62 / 3.78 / 3.96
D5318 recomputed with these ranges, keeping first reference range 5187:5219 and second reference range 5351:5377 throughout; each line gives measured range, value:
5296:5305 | -0.10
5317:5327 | 0.28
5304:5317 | -1.08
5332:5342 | 0.41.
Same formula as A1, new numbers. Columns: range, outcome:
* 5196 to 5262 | 4.015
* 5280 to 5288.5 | 4.091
